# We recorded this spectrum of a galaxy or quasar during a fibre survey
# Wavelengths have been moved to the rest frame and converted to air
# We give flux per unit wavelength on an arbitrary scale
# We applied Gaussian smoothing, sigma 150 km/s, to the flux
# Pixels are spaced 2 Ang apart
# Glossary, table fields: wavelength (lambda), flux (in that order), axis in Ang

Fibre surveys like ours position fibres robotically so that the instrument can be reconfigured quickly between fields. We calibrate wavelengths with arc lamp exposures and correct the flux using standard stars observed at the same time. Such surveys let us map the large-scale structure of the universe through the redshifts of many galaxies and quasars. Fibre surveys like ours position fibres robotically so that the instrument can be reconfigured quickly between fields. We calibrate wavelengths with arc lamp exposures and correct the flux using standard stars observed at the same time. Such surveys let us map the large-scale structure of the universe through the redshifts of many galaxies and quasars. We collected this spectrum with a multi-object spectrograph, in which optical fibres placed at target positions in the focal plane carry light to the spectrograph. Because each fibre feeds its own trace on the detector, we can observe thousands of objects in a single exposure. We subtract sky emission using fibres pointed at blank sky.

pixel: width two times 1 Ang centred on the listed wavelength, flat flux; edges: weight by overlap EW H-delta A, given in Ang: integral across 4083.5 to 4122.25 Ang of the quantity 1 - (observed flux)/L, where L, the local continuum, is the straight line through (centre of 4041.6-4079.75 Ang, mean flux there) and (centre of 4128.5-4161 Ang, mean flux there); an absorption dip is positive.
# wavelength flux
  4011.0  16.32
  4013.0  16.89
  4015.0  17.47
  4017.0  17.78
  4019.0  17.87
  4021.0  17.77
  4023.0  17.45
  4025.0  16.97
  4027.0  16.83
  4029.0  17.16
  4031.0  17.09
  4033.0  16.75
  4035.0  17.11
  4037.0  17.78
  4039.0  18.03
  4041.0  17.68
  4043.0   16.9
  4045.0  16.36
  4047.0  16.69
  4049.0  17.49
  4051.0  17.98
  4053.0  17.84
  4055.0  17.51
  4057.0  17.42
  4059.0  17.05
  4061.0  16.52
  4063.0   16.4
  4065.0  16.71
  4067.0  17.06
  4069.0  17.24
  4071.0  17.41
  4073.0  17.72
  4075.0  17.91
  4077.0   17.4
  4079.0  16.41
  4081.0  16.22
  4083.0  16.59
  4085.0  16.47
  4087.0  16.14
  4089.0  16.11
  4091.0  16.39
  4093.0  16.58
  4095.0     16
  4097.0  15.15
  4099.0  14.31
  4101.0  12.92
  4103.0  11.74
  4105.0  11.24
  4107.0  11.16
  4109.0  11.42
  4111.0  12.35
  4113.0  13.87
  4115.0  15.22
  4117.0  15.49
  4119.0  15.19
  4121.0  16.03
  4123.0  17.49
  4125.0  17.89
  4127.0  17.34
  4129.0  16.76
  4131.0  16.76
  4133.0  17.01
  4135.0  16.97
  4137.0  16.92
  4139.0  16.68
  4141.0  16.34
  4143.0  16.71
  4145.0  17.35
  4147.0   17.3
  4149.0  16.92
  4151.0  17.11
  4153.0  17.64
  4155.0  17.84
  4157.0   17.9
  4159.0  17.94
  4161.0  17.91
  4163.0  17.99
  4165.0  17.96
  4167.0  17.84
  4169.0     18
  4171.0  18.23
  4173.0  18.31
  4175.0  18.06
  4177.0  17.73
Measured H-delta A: 6.1 Ang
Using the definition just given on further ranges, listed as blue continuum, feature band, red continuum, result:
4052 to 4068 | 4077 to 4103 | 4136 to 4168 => 2.3 Ang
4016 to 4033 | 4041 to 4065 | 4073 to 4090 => -0.1 Ang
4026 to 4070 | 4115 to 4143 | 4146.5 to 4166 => 1.4 Ang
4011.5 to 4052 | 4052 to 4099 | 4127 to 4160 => 1.3 Ang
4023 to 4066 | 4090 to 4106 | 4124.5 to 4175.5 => 2.8 Ang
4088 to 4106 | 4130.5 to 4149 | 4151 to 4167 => -0.1 Ang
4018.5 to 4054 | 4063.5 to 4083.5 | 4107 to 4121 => -1.8 Ang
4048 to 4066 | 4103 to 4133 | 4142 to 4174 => 4.6 Ang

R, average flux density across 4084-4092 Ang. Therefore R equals 16.3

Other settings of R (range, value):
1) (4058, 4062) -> 16.8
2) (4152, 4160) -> 17.8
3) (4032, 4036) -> 16.9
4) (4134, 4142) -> 16.7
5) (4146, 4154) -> 17.2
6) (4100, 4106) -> 12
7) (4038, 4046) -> 17.2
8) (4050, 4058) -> 17.7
